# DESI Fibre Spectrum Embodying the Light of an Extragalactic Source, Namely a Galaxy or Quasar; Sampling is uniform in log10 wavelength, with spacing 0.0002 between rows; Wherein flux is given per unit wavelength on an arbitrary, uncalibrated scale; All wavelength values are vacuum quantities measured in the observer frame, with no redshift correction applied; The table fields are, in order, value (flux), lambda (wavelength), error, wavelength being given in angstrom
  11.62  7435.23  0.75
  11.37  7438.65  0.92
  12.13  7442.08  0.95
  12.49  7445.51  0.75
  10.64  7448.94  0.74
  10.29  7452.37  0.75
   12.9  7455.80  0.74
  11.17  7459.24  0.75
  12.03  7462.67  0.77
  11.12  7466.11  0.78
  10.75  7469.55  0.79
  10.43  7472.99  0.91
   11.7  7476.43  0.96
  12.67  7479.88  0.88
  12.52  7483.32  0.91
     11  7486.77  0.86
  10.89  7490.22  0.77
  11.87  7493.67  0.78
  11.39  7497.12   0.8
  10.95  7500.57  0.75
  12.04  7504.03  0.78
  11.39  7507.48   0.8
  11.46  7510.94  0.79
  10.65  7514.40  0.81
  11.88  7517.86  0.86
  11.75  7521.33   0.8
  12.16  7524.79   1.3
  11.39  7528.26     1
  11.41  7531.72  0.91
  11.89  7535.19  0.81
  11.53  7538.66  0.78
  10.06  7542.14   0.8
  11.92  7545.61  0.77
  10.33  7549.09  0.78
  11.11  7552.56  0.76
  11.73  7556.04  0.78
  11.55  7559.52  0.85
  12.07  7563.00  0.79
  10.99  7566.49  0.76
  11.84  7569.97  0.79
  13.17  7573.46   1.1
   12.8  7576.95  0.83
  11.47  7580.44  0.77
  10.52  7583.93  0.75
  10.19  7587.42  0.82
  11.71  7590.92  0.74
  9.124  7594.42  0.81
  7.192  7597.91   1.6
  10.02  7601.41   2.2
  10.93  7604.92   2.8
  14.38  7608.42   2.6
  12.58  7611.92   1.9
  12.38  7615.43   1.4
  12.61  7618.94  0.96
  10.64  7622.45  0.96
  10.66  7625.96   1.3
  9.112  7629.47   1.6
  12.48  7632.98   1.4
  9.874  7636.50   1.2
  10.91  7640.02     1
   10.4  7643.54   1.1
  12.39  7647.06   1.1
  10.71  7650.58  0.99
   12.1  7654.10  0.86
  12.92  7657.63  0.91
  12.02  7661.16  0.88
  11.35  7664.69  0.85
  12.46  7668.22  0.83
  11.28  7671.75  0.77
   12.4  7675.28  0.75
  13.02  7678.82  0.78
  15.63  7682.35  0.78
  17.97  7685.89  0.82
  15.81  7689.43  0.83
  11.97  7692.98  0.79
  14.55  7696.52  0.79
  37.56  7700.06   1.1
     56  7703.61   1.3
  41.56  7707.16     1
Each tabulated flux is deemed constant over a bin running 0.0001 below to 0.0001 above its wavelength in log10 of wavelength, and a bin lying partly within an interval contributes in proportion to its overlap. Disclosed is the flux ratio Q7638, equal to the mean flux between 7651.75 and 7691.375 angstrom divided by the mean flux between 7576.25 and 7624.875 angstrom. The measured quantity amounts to 1.2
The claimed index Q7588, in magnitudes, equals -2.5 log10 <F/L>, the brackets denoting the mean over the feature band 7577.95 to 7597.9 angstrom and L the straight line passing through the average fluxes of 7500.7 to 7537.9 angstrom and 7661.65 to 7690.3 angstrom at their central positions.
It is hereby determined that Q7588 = 0.20 mag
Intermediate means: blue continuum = 11.6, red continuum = 13.6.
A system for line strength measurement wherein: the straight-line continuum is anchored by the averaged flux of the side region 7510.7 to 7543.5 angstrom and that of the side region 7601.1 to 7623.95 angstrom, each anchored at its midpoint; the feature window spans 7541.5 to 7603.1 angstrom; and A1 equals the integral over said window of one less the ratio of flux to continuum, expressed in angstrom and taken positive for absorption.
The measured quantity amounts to 3.95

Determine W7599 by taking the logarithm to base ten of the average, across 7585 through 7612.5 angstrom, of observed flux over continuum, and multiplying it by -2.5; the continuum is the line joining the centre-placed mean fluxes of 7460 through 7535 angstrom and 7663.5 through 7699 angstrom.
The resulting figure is 0.211 mag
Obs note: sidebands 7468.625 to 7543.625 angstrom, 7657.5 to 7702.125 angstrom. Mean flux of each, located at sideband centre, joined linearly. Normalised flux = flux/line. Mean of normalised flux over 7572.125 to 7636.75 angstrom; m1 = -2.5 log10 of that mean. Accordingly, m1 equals 0.231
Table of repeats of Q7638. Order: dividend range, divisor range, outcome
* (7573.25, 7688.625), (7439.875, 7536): 1.02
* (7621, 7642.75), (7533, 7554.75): 0.95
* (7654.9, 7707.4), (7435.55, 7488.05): 1.65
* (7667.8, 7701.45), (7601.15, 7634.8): 1.39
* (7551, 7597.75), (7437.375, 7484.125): 0.97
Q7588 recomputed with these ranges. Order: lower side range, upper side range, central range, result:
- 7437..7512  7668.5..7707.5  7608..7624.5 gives 0.416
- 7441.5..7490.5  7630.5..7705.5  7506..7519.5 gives 0.108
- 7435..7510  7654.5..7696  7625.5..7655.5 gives 0.188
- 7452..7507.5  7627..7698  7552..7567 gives 0.033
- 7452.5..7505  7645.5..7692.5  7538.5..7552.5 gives 0.108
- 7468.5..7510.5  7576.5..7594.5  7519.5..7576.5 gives -0.038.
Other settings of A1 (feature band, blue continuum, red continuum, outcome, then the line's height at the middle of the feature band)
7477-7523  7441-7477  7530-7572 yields -0.7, 11.4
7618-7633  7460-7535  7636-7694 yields 1.8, 12.3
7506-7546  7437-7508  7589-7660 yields -0.2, 11.4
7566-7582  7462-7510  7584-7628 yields -1.5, 11.1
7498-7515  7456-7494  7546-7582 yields 0.3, 11.6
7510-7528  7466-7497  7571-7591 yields -0.1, 11.5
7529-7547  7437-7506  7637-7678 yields 0.4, 11.6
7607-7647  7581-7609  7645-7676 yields -1.3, 11.1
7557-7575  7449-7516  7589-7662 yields -1.0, 11.3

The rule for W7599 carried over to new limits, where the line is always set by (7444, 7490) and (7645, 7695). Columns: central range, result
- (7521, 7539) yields 0.024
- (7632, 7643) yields 0.170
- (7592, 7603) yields 0.360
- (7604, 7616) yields -0.013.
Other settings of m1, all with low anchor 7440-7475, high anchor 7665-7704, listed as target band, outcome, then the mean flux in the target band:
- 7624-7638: 0.50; 10.5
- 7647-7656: 0.43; 11.6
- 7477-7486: -0.02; 12.3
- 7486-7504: 0.11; 11.3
